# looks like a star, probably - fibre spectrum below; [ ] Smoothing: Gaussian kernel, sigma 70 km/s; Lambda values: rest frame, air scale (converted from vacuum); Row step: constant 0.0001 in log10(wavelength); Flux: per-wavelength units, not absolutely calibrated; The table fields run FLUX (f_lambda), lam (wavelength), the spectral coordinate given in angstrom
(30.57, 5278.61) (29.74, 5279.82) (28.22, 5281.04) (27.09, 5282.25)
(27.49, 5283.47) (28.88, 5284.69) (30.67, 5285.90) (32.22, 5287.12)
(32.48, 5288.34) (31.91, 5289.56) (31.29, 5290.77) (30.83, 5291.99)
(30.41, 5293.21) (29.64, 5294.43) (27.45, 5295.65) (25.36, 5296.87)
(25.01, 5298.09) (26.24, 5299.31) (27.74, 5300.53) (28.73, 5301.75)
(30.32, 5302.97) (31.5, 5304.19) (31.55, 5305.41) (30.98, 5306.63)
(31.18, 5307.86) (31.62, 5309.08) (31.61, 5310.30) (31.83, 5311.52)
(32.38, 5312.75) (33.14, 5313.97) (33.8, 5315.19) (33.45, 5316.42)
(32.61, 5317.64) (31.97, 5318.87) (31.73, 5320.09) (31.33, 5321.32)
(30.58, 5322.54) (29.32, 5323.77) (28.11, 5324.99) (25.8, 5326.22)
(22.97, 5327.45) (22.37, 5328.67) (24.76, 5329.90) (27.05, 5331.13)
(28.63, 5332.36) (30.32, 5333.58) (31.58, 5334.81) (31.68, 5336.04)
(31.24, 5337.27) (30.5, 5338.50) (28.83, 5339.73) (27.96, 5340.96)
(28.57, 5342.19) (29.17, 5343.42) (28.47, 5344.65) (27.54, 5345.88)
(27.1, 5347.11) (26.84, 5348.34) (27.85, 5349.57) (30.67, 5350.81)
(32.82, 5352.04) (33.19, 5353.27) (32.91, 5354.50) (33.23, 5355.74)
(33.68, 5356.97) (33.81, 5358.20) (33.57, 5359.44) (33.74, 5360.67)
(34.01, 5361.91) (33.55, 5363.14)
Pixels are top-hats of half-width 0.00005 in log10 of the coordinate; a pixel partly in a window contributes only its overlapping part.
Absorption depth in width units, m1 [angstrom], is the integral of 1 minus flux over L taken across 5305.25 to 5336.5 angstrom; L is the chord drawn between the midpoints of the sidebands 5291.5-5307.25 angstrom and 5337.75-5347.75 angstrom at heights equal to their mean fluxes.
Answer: -1.5 angstrom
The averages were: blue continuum 28.9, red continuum 28.6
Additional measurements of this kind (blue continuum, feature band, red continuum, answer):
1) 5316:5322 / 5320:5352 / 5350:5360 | 3.92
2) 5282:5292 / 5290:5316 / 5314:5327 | 0.39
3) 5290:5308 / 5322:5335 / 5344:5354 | 0.91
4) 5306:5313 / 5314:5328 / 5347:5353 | 0.30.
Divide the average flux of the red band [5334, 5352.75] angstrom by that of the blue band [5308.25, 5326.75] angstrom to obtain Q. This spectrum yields 0.9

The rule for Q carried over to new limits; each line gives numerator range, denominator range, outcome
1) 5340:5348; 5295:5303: 1.04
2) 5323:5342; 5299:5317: 0.90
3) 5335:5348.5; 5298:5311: 0.97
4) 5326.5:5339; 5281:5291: 0.93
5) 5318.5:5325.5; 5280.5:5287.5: 1.05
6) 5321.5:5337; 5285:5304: 0.95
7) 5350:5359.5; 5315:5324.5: 1.04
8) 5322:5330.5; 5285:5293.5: 0.84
